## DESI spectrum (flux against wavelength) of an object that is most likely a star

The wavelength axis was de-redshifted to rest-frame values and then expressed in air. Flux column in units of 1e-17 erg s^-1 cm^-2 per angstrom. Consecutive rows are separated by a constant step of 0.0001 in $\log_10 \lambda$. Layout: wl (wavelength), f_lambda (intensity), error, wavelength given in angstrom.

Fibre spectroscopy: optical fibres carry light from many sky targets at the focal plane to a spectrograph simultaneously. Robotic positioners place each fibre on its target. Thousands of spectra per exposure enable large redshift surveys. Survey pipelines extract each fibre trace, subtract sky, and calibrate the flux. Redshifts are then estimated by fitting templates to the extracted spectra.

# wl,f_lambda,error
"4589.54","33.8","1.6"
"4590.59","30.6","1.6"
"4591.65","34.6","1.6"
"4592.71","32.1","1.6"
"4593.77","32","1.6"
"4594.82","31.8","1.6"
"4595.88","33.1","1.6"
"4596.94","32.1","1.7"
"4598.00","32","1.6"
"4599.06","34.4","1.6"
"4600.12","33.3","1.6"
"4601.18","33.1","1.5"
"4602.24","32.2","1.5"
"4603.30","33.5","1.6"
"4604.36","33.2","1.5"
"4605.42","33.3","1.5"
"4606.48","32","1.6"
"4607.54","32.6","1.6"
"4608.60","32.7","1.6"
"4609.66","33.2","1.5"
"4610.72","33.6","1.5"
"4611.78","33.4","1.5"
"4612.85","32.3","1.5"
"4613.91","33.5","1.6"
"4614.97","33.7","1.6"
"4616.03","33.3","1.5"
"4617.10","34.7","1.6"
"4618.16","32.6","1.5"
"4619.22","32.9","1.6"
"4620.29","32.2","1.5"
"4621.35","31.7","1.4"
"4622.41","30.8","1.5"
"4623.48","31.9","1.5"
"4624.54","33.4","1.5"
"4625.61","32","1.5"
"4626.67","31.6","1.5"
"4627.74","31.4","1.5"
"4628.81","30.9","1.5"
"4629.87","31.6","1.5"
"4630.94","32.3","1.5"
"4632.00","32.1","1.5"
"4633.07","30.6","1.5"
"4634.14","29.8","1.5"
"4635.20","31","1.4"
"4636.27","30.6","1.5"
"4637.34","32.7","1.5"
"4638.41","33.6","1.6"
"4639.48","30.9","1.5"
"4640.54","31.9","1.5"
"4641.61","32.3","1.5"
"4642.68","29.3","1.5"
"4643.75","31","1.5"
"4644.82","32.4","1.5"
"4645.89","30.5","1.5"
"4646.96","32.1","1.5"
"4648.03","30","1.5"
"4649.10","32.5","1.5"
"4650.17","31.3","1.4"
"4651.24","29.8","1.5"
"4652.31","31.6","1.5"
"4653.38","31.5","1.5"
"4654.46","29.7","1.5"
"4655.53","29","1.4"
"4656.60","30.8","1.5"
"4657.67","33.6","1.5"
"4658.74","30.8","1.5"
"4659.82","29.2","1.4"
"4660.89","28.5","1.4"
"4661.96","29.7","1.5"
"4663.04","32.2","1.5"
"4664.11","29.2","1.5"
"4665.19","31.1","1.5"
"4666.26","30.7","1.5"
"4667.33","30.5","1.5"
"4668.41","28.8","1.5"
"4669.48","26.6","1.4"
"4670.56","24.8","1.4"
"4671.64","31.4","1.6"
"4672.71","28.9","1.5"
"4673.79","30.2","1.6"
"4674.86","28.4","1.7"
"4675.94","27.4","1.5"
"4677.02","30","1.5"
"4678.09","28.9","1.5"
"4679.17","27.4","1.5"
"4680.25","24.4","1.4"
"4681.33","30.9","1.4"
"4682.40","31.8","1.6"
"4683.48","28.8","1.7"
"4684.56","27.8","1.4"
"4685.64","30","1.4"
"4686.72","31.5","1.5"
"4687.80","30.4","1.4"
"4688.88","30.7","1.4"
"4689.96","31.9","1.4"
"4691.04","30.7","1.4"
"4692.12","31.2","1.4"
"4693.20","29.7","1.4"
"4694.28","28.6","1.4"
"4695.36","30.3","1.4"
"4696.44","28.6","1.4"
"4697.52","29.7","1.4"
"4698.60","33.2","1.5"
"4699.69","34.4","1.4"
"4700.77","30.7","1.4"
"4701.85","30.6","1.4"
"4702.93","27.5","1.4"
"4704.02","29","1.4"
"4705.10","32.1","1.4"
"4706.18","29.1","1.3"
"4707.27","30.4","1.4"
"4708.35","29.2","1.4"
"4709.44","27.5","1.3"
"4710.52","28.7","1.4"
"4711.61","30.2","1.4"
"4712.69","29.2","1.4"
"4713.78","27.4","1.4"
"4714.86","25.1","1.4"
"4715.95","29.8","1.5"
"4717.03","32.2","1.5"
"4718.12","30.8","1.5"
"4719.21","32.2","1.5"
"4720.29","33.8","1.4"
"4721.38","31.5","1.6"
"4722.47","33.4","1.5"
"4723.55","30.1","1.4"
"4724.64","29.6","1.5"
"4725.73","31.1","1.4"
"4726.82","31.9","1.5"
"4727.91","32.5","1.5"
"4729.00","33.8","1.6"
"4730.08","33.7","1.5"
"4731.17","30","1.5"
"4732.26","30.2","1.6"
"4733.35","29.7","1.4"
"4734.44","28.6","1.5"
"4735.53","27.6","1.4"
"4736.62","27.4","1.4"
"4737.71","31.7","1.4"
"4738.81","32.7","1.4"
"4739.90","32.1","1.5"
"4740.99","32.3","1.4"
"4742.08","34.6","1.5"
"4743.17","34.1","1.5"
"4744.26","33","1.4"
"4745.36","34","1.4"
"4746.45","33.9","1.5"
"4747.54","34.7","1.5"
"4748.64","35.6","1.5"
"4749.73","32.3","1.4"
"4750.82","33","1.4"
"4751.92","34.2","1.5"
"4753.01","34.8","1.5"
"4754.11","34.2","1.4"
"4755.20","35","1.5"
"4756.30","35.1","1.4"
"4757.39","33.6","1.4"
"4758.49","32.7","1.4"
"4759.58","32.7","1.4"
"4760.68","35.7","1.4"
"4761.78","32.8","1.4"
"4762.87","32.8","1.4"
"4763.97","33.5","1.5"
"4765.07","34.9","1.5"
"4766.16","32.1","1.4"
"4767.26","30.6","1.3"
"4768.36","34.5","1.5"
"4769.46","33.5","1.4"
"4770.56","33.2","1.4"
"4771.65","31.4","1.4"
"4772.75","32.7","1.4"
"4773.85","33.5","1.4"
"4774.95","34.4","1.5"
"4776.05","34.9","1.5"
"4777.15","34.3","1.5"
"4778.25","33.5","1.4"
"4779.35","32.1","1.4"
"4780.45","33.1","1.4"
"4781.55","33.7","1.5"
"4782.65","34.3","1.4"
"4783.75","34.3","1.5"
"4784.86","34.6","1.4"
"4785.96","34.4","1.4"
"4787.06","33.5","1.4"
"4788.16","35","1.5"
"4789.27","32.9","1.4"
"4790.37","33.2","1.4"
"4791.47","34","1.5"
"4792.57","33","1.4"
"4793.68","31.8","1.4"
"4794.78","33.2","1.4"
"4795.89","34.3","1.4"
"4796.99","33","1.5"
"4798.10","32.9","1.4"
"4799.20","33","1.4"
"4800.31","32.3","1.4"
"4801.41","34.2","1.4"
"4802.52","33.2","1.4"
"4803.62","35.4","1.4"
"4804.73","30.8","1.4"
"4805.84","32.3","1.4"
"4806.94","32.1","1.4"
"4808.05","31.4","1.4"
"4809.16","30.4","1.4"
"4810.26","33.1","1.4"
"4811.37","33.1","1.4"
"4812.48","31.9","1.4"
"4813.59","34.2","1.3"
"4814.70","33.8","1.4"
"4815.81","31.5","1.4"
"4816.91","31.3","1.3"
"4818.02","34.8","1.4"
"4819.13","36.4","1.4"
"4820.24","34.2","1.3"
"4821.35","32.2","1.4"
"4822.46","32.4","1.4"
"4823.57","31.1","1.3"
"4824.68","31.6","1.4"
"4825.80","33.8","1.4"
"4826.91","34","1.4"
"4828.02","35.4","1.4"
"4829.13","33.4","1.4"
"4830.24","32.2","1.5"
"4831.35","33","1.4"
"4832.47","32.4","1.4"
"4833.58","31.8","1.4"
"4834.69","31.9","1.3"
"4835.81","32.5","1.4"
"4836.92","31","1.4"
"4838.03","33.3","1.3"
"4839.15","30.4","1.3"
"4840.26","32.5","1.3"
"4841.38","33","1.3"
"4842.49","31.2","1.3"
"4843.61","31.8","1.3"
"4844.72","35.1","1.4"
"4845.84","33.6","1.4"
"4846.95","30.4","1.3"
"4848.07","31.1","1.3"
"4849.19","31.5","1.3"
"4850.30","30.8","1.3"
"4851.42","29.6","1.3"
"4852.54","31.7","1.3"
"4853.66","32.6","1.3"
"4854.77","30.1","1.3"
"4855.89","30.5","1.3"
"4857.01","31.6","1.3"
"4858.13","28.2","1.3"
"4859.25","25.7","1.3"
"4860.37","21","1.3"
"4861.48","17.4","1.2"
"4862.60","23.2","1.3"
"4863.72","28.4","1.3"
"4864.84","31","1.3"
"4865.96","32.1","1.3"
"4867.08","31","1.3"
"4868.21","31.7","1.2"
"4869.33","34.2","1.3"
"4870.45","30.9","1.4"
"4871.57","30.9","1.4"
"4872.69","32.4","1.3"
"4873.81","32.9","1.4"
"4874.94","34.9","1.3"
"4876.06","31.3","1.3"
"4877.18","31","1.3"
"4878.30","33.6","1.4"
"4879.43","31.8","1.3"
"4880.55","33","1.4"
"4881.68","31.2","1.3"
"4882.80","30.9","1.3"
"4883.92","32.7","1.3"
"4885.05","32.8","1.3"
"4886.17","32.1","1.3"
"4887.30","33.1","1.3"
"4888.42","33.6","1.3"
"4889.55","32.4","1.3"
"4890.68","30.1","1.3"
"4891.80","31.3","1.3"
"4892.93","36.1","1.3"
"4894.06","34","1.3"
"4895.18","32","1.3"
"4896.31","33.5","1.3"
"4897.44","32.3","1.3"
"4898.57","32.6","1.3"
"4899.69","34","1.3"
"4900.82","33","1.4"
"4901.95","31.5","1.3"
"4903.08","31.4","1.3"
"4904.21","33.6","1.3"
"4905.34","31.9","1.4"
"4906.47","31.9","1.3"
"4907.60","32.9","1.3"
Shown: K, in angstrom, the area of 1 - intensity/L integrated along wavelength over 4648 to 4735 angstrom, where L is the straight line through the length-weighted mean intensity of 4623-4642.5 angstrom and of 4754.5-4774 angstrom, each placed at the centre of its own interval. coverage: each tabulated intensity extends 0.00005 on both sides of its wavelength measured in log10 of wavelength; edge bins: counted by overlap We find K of 6.13 angstrom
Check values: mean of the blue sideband 31.7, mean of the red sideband 33.4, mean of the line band 30.1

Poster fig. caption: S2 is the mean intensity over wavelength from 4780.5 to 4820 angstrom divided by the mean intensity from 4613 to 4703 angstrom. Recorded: 1.08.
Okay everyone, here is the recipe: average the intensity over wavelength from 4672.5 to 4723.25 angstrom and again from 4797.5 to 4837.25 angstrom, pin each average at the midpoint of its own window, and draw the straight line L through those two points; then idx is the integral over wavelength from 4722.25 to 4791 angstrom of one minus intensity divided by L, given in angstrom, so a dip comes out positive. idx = -3.5 angstrom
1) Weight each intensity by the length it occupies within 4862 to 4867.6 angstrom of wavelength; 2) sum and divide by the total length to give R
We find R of 29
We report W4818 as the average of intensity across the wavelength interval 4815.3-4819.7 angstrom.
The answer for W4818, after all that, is 33.6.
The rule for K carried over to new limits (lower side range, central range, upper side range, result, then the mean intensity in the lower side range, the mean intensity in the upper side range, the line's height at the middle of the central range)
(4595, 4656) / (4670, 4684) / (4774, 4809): 1.6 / 32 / 33.4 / 32.4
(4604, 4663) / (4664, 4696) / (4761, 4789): 2.9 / 31.7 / 33.5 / 32.3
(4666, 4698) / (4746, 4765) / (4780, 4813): -1.3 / 29.4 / 33.1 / 31.8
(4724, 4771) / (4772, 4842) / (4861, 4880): -3.1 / 32.7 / 30.6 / 31.7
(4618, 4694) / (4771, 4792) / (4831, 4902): -1.8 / 30.5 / 31.4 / 31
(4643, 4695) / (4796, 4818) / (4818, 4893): -1.1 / 30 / 31.5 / 31.1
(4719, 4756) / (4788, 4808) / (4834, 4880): -1.0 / 32.4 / 30.7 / 31.5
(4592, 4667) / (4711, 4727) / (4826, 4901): 0.6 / 31.8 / 31.5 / 31.7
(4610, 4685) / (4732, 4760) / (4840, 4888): -1.7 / 30.8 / 30.8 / 30.8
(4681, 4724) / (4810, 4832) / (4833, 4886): -1.7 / 30.3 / 30.9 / 30.8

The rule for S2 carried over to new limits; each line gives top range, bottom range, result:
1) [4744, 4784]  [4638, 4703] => 1.11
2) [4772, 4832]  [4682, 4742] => 1.09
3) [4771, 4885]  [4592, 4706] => 1.03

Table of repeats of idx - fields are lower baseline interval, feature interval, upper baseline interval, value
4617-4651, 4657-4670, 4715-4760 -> 0.7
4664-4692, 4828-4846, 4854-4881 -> -1.6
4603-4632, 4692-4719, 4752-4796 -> 2.7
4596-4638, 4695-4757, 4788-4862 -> 1.5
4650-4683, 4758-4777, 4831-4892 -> -1.8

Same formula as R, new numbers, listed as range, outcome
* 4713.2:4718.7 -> 29.1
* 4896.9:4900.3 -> 33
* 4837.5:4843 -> 32.1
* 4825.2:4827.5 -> 33.8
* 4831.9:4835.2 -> 32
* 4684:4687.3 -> 29.7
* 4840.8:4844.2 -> 32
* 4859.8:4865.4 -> 24.2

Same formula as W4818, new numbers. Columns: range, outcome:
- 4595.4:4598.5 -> 32.4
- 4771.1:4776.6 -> 33.4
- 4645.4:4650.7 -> 31.3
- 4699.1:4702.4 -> 31.9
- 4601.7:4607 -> 32.8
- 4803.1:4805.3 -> 32.9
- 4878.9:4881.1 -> 32.5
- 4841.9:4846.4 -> 33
